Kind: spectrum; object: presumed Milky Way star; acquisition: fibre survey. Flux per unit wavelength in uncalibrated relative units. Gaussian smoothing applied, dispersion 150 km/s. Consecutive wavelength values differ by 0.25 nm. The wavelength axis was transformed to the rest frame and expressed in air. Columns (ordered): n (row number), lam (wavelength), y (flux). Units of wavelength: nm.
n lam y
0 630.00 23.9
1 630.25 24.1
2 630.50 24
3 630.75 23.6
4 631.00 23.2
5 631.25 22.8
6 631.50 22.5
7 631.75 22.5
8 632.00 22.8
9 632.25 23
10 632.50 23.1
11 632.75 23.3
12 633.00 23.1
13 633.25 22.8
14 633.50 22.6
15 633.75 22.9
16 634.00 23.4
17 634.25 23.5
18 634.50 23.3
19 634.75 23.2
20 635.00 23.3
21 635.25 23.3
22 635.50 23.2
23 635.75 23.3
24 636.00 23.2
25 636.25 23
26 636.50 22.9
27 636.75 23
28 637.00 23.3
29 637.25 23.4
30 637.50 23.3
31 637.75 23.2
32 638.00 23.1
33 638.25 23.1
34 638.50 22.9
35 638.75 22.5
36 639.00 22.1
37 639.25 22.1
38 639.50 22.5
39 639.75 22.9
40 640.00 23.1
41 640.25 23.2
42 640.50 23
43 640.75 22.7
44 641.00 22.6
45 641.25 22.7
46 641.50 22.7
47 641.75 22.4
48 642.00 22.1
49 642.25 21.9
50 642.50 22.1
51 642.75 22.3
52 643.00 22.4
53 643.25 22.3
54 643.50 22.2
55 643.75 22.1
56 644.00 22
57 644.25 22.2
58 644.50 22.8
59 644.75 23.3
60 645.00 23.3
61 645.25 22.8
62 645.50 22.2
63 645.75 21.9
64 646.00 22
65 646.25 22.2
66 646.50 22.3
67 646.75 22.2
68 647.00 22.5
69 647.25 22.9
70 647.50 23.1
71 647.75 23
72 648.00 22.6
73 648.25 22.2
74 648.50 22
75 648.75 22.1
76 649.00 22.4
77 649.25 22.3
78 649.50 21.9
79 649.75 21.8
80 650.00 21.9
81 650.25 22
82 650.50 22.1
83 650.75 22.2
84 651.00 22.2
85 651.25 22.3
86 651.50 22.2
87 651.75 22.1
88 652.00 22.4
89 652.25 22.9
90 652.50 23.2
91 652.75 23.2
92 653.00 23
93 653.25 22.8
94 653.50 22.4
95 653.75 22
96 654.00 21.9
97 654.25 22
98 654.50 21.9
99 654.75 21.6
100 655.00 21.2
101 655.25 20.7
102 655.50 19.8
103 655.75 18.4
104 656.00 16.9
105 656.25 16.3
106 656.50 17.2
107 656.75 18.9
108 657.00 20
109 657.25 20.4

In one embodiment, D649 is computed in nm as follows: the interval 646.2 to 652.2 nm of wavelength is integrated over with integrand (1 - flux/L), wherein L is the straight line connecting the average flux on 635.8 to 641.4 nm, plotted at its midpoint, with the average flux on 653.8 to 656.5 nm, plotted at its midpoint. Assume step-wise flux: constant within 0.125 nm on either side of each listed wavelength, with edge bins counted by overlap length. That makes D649 -0.36 nm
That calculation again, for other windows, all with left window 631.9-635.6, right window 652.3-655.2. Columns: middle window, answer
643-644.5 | 0.03 nm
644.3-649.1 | 0.01 nm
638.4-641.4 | 0.02 nm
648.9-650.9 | 0.03 nm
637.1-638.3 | -0.01 nm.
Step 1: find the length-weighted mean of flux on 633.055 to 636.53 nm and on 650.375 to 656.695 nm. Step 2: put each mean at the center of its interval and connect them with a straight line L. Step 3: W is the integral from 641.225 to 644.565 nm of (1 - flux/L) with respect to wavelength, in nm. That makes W 0.01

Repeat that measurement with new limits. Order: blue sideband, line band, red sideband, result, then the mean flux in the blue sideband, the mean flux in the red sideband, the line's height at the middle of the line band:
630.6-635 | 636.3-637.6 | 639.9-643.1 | -0.02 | 23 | 22.6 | 22.8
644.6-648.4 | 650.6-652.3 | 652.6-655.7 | -0.02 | 22.6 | 21.8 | 22.1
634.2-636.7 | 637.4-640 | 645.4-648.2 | 0.02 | 23.2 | 22.4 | 23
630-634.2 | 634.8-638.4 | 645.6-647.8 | -0.04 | 23.1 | 22.4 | 22.9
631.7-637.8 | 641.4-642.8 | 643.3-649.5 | 0.03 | 23.1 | 22.4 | 22.7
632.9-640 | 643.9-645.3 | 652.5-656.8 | -0.05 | 23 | 20.7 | 22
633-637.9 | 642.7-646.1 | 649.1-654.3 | 0.04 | 23.2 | 22.3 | 22.7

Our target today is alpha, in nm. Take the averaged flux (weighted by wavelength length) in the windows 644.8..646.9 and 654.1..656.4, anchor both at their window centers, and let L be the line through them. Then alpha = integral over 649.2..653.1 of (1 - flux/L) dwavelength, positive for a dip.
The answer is -0.26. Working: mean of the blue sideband 22.4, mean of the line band 22.4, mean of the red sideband 19.9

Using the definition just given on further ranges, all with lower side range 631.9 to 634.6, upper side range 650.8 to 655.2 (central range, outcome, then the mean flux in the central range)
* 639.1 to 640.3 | 0.01 nm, 22.7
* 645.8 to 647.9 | 0.00 nm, 22.5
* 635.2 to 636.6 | -0.01 nm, 23.1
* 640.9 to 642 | 0.01 nm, 22.5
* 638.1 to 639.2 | 0.01 nm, 22.6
